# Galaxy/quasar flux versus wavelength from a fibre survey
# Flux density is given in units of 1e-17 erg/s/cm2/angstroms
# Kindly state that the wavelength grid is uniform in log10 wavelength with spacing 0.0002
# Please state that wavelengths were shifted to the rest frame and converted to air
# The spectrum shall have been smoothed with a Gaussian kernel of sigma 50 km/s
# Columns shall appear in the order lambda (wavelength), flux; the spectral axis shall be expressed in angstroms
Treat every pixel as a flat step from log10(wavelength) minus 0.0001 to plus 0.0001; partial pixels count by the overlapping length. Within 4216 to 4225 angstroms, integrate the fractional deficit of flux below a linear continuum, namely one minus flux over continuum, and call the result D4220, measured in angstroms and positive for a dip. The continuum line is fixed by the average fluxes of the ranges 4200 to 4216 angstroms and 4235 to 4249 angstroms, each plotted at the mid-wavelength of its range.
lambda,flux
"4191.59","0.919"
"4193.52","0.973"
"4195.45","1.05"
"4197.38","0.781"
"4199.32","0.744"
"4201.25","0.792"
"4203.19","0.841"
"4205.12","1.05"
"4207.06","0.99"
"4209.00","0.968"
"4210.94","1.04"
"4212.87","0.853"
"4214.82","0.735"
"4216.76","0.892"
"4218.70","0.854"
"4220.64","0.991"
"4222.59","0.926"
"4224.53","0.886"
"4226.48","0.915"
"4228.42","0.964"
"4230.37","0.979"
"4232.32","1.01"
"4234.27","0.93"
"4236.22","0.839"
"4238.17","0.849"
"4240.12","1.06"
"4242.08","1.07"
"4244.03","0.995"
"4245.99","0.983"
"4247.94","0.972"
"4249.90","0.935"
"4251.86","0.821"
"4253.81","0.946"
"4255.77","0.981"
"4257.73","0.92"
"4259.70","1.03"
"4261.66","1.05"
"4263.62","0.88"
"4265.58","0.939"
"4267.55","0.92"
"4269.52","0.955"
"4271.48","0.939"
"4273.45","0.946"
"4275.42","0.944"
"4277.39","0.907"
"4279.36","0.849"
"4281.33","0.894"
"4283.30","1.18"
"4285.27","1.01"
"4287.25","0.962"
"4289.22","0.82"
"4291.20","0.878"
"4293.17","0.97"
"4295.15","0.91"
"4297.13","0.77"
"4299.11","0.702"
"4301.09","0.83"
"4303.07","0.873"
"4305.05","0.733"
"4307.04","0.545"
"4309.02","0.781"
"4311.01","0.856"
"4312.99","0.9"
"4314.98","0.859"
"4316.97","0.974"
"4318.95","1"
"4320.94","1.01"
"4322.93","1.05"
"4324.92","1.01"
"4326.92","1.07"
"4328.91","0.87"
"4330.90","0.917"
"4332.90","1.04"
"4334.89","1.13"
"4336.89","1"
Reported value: 0.2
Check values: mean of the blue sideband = 0.905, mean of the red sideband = 0.966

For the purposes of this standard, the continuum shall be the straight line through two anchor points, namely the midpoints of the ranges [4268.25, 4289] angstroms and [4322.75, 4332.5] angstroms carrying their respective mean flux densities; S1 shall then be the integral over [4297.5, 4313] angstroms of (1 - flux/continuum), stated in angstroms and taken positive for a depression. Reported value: 3.2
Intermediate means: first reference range 0.953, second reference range 0.981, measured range 0.769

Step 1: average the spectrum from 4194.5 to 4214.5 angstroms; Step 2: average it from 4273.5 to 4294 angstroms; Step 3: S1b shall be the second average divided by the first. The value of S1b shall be 1.04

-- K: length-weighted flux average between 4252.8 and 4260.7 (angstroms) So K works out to 0.969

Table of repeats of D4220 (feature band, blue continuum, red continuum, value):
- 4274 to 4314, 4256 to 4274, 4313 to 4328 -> 4.3 angstroms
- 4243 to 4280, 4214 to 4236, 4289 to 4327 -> -1.9 angstroms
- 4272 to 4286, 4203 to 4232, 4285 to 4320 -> -1.4 angstroms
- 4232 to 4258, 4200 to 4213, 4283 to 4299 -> -0.7 angstroms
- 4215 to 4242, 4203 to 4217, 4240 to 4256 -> 0.5 angstroms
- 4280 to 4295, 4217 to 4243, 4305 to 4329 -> -0.6 angstroms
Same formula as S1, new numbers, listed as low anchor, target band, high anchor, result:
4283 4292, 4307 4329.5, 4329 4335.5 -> 1.4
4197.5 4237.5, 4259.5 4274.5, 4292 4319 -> -1.6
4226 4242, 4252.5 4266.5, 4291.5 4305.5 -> -0.9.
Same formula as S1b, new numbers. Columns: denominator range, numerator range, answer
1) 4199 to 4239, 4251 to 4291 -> 1.04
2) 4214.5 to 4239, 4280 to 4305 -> 0.98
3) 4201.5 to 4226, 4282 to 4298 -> 1.03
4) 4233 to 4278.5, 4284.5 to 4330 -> 0.93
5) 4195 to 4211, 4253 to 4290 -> 1.05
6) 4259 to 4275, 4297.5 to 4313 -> 0.81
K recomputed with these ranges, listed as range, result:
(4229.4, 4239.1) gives 0.922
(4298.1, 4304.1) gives 0.802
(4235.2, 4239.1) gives 0.845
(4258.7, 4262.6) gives 1.04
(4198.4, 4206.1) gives 0.858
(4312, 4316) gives 0.879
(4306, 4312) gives 0.727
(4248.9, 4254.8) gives 0.901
